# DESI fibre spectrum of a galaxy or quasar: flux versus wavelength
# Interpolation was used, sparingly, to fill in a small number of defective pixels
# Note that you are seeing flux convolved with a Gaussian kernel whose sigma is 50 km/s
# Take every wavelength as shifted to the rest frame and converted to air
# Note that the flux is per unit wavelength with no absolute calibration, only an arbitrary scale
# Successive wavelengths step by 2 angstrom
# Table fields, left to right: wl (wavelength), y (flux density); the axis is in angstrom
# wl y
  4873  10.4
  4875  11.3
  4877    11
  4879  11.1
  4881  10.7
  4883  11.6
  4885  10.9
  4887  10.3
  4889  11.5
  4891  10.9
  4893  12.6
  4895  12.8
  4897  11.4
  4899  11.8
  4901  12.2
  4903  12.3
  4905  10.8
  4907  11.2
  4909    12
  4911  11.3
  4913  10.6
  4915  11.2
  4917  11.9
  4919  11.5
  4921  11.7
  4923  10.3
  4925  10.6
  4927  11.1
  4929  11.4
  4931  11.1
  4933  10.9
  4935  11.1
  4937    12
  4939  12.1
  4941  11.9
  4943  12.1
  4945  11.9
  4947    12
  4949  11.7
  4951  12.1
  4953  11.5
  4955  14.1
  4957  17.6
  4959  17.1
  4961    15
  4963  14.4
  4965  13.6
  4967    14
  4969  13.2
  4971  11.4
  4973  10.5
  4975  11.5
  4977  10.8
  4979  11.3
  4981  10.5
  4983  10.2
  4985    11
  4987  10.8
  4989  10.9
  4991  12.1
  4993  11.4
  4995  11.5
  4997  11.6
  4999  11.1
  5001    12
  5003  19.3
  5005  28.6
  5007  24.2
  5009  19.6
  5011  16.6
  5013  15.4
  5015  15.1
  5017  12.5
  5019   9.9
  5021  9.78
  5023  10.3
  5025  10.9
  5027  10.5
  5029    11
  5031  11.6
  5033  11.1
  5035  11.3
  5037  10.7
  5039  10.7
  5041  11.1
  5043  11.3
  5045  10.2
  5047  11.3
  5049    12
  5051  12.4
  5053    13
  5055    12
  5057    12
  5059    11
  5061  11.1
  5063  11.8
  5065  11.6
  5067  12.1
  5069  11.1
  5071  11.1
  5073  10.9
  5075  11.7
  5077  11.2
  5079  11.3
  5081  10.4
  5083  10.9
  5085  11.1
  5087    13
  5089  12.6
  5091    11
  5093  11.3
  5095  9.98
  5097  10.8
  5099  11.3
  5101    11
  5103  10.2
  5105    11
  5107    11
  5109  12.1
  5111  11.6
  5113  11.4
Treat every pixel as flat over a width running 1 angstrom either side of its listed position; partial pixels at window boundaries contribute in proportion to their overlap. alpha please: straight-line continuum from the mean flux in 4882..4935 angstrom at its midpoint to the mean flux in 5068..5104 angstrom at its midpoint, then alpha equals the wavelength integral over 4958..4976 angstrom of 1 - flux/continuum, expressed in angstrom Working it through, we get -3.4 angstrom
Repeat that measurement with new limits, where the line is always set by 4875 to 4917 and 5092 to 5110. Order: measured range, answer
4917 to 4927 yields 0.2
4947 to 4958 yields -1.9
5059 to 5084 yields -0.5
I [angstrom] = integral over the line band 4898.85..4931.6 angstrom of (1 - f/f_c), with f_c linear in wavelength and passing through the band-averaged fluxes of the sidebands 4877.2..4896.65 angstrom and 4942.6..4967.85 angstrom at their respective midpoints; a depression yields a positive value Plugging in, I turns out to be 2.5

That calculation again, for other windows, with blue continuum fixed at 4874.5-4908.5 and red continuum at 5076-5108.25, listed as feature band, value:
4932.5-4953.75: -0.77 angstrom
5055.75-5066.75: -0.36 angstrom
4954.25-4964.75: -3.88 angstrom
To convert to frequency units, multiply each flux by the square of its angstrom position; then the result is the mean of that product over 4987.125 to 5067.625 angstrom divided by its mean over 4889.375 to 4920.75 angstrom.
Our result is 1.2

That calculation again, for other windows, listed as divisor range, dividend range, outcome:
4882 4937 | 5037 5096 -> 1.07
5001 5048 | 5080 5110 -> 0.85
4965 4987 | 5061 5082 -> 1.02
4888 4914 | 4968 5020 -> 1.21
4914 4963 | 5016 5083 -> 0.96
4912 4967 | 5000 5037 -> 1.20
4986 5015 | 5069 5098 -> 0.76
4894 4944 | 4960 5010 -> 1.22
